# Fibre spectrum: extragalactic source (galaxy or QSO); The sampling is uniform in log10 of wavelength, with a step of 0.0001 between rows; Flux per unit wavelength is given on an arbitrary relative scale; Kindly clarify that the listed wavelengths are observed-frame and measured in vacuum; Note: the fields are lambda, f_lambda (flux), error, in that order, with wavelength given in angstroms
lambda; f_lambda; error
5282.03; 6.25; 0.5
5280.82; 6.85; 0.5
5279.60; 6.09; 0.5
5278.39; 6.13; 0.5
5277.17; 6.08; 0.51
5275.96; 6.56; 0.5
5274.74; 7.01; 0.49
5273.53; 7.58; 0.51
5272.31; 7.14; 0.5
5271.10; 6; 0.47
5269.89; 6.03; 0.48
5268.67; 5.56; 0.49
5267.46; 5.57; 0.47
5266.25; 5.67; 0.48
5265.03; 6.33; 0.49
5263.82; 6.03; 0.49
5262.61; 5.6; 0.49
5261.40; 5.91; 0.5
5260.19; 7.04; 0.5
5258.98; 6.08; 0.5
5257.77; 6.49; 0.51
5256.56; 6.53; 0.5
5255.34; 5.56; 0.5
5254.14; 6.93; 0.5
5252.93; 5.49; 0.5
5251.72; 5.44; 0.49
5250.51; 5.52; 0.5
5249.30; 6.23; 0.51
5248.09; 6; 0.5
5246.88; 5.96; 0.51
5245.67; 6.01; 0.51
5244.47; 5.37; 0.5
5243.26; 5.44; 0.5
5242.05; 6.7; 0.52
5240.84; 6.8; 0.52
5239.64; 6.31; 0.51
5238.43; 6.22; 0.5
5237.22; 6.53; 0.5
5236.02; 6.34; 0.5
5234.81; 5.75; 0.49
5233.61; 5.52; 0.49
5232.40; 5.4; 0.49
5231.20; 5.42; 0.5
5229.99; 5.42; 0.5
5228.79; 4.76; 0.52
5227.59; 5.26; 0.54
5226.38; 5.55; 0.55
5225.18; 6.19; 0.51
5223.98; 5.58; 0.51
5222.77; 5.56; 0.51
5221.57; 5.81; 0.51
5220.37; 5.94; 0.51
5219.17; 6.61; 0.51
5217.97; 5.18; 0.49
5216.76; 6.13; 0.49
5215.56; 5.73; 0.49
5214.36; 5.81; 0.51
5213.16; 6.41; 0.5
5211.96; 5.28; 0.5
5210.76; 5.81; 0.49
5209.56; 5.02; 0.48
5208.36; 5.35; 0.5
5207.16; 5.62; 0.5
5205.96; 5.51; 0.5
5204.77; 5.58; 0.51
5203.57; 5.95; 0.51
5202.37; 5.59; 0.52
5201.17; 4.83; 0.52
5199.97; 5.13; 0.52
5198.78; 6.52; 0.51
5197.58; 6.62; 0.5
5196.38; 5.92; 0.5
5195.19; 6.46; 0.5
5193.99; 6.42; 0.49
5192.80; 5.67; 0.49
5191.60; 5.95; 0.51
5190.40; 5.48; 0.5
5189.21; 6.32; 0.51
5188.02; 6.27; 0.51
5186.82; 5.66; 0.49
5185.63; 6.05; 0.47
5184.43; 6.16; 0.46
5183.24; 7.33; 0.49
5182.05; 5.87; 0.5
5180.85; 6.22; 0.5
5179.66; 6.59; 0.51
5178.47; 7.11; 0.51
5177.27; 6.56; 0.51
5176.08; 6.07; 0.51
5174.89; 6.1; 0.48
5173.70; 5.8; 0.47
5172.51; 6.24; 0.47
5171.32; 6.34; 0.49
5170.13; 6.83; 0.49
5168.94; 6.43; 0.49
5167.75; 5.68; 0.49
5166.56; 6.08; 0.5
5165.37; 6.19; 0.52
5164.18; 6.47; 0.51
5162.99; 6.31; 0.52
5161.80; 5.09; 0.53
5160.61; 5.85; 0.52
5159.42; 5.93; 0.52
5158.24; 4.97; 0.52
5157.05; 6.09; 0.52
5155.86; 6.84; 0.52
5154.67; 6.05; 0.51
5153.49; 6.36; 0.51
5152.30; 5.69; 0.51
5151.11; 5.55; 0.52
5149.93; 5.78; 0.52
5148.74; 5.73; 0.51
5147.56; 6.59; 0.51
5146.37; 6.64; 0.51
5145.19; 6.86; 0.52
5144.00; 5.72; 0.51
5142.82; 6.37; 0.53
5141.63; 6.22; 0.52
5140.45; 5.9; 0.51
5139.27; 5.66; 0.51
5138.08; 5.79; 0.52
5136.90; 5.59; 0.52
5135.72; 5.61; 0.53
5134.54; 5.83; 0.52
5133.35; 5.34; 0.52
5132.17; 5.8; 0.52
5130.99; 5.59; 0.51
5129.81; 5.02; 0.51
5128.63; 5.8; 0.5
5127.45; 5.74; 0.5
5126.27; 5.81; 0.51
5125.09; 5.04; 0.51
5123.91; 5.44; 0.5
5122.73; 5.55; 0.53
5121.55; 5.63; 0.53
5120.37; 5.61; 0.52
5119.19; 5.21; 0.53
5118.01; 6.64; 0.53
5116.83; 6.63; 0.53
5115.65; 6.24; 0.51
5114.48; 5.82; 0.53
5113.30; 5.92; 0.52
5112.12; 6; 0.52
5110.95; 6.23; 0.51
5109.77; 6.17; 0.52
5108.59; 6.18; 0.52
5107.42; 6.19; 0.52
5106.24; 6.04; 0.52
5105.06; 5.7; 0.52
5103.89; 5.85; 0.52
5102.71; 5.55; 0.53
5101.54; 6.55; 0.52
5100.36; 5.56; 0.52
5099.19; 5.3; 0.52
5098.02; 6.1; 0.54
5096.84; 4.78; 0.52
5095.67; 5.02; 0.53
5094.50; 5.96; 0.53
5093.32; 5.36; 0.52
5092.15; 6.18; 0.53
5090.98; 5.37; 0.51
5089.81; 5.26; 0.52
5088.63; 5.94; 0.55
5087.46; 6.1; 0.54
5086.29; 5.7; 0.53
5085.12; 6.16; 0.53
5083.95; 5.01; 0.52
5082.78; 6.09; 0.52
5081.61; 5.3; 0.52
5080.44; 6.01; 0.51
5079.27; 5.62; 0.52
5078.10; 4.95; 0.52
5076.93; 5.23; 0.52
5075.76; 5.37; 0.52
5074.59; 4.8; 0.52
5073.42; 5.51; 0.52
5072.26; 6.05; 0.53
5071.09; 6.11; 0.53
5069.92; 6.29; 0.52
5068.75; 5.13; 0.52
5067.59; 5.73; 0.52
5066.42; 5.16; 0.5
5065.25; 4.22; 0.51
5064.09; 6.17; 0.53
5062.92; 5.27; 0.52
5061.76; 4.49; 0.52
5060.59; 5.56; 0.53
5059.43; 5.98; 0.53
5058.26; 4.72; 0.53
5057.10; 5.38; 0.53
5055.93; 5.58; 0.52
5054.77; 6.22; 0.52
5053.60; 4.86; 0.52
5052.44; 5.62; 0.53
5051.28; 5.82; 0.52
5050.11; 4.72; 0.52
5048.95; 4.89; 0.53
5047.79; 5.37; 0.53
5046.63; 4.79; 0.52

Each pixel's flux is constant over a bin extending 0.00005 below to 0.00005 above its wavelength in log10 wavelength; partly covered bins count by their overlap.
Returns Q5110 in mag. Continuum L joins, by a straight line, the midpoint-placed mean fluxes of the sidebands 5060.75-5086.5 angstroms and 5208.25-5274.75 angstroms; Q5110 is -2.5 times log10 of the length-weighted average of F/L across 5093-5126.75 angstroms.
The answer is -0.04 mag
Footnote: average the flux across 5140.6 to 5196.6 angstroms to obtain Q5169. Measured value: 6.15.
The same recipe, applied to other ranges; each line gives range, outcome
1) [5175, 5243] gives 5.92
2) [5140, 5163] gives 6.02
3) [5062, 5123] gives 5.7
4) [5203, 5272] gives 5.86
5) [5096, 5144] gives 5.8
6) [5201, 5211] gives 5.49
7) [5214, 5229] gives 5.72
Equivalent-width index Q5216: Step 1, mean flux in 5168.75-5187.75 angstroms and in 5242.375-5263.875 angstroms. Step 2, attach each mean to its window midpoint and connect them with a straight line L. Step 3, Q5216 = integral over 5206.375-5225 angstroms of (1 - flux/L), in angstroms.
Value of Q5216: 1.3 angstroms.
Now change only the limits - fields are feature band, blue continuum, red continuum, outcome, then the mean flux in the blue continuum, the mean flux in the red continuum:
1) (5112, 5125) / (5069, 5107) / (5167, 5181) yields 0.1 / 5.65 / 6.33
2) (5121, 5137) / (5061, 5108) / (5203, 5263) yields 0.3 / 5.58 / 5.85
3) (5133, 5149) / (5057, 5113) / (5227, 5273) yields -0.8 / 5.62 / 5.96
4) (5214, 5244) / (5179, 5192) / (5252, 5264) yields 1.6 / 6.18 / 6.15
